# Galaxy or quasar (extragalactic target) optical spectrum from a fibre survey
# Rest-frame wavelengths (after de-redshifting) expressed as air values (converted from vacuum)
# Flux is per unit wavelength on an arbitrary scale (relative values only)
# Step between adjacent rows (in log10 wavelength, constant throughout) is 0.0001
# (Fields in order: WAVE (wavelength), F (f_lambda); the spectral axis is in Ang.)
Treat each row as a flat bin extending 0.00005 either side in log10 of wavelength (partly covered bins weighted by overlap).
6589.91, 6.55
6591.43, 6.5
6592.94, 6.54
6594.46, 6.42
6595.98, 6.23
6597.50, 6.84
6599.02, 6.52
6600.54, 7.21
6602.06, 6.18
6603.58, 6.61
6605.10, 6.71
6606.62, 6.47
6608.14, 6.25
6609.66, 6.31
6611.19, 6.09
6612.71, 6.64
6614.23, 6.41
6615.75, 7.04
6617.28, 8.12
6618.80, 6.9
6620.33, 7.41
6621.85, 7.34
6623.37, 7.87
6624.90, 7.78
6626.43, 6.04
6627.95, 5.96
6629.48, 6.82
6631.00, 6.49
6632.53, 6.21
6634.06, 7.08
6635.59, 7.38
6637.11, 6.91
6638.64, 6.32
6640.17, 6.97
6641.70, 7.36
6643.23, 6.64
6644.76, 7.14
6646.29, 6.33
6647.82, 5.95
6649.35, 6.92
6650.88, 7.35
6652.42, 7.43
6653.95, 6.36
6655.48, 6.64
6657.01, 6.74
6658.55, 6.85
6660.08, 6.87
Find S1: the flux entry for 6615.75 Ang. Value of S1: 7.04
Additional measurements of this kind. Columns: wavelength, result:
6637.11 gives 6.91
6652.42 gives 7.43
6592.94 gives 6.54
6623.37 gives 7.87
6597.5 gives 6.84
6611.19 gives 6.09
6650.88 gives 7.35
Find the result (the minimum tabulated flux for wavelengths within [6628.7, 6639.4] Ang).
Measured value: 6.21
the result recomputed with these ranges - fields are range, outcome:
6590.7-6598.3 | 6.23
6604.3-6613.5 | 6.09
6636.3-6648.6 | 5.95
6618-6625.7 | 6.9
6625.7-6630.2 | 5.96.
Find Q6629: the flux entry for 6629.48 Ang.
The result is 6.82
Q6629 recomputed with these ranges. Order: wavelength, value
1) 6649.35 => 6.92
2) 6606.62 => 6.47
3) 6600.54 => 7.21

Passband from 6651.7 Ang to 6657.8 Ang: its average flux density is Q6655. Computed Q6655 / 6.79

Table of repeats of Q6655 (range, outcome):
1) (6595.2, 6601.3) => 6.7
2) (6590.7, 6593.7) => 6.54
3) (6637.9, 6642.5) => 6.88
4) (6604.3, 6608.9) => 6.48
